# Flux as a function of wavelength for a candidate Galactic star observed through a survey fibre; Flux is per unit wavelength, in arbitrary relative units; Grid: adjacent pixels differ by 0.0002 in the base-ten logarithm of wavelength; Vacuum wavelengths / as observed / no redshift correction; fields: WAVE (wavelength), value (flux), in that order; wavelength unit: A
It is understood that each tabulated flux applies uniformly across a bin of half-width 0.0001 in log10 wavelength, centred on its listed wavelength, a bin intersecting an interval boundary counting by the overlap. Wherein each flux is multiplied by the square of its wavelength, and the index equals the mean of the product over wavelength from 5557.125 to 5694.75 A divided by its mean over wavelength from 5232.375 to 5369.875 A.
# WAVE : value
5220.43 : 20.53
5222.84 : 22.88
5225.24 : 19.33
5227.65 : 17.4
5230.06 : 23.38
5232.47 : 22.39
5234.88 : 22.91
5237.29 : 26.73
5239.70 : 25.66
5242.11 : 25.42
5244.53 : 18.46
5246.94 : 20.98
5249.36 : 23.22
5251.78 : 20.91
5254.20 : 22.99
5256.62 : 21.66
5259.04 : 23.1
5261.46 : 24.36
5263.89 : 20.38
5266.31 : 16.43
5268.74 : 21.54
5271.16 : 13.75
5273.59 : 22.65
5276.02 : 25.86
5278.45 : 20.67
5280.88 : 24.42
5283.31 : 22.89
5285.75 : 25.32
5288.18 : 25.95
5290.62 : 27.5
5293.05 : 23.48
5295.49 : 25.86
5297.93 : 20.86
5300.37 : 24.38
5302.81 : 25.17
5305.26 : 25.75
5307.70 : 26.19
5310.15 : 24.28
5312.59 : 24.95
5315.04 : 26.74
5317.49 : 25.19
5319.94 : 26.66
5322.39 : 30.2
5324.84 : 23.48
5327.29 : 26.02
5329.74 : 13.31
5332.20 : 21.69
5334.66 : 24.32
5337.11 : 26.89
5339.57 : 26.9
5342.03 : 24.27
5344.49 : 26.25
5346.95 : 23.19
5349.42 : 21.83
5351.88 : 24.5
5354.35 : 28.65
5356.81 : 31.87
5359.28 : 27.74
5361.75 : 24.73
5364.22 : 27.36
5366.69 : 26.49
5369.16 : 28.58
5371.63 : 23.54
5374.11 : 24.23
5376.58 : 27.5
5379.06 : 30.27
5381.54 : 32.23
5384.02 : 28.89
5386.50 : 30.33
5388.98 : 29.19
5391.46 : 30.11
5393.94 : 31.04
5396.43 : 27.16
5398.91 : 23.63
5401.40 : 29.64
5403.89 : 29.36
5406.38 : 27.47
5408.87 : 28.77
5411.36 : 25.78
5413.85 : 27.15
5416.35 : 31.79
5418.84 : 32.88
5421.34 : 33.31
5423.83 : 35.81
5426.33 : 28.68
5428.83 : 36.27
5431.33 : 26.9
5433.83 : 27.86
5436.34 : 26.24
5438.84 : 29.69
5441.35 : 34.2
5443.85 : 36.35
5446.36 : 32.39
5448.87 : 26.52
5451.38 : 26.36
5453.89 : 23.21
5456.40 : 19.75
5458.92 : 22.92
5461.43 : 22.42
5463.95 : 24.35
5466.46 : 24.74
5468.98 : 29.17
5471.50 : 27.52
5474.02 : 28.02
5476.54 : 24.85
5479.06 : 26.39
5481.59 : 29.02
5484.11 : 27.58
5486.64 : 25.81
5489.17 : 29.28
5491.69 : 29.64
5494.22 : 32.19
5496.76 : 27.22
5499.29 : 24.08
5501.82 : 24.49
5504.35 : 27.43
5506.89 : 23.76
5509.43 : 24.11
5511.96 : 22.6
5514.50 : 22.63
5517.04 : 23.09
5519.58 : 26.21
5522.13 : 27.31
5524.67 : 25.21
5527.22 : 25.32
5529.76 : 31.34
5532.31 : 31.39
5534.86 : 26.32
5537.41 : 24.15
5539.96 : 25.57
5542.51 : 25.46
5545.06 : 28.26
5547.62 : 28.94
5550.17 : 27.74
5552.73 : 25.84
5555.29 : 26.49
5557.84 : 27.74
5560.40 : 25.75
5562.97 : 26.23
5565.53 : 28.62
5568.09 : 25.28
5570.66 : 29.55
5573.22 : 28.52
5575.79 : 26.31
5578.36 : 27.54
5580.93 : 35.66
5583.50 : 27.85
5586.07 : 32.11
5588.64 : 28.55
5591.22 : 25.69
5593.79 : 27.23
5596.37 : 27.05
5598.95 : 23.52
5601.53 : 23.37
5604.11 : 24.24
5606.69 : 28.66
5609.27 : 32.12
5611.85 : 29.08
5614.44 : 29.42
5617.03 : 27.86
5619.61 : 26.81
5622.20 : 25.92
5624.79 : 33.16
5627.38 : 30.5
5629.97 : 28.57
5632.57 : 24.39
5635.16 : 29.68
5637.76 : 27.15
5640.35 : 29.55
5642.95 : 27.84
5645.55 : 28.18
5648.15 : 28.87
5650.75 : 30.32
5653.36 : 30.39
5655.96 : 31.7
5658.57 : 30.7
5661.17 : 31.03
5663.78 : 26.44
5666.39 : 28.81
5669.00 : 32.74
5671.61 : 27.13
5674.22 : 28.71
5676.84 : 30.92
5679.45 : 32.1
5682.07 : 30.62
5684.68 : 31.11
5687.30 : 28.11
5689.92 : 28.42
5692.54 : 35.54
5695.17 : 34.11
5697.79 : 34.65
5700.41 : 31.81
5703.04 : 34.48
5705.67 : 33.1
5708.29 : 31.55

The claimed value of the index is 1.34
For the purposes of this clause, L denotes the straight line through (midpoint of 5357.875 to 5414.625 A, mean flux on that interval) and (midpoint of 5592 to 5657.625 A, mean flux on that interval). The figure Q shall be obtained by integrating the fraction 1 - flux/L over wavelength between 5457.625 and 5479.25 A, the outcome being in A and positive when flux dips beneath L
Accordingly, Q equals 1.9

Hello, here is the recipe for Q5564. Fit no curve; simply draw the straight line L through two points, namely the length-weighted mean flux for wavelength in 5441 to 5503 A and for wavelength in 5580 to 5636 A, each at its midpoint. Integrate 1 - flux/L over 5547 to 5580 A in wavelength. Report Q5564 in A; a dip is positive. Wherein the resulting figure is 0.6 A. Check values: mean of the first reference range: 27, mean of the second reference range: 28.2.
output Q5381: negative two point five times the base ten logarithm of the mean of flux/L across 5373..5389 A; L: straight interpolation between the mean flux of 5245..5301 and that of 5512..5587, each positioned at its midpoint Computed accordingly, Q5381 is -0.19 mag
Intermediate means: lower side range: 22.5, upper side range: 27.2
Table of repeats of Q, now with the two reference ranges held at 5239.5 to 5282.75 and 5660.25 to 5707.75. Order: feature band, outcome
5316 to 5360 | -3.2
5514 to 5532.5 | 0.7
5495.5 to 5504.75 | 0.5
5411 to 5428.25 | -4.1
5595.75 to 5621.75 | 2.0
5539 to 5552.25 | 0.4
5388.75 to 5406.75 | -2.7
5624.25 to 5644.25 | 0.9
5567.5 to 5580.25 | 0.3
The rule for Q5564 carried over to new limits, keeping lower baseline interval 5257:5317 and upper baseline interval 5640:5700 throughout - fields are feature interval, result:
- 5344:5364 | -1.21 A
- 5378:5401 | -3.57 A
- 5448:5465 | 1.88 A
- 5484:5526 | 2.13 A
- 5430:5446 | -2.55 A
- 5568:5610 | 1.53 A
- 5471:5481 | 0.03 A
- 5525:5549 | 0.55 A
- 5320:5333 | 0.45 A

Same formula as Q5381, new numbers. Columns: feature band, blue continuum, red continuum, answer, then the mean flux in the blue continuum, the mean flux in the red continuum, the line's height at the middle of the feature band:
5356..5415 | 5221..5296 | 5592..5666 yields -0.15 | 22.5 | 28.3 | 24.5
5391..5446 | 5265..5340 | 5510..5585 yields -0.19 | 23.8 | 27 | 25.3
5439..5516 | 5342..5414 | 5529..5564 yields 0.03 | 27.5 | 27.2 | 27.3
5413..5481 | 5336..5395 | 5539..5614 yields -0.04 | 27.4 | 27.6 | 27.4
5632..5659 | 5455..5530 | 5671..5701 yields 0.04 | 25.9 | 31.2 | 30.1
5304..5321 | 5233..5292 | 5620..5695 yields -0.09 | 22.7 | 29.6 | 23.5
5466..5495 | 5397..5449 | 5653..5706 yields 0.09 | 30.1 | 31.1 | 30.3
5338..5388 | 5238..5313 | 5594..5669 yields -0.11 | 23.1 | 28.5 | 24.4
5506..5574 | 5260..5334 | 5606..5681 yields 0.05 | 23.5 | 29.3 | 27.6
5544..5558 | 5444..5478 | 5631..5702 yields 0.01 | 25.9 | 30.1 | 27.7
